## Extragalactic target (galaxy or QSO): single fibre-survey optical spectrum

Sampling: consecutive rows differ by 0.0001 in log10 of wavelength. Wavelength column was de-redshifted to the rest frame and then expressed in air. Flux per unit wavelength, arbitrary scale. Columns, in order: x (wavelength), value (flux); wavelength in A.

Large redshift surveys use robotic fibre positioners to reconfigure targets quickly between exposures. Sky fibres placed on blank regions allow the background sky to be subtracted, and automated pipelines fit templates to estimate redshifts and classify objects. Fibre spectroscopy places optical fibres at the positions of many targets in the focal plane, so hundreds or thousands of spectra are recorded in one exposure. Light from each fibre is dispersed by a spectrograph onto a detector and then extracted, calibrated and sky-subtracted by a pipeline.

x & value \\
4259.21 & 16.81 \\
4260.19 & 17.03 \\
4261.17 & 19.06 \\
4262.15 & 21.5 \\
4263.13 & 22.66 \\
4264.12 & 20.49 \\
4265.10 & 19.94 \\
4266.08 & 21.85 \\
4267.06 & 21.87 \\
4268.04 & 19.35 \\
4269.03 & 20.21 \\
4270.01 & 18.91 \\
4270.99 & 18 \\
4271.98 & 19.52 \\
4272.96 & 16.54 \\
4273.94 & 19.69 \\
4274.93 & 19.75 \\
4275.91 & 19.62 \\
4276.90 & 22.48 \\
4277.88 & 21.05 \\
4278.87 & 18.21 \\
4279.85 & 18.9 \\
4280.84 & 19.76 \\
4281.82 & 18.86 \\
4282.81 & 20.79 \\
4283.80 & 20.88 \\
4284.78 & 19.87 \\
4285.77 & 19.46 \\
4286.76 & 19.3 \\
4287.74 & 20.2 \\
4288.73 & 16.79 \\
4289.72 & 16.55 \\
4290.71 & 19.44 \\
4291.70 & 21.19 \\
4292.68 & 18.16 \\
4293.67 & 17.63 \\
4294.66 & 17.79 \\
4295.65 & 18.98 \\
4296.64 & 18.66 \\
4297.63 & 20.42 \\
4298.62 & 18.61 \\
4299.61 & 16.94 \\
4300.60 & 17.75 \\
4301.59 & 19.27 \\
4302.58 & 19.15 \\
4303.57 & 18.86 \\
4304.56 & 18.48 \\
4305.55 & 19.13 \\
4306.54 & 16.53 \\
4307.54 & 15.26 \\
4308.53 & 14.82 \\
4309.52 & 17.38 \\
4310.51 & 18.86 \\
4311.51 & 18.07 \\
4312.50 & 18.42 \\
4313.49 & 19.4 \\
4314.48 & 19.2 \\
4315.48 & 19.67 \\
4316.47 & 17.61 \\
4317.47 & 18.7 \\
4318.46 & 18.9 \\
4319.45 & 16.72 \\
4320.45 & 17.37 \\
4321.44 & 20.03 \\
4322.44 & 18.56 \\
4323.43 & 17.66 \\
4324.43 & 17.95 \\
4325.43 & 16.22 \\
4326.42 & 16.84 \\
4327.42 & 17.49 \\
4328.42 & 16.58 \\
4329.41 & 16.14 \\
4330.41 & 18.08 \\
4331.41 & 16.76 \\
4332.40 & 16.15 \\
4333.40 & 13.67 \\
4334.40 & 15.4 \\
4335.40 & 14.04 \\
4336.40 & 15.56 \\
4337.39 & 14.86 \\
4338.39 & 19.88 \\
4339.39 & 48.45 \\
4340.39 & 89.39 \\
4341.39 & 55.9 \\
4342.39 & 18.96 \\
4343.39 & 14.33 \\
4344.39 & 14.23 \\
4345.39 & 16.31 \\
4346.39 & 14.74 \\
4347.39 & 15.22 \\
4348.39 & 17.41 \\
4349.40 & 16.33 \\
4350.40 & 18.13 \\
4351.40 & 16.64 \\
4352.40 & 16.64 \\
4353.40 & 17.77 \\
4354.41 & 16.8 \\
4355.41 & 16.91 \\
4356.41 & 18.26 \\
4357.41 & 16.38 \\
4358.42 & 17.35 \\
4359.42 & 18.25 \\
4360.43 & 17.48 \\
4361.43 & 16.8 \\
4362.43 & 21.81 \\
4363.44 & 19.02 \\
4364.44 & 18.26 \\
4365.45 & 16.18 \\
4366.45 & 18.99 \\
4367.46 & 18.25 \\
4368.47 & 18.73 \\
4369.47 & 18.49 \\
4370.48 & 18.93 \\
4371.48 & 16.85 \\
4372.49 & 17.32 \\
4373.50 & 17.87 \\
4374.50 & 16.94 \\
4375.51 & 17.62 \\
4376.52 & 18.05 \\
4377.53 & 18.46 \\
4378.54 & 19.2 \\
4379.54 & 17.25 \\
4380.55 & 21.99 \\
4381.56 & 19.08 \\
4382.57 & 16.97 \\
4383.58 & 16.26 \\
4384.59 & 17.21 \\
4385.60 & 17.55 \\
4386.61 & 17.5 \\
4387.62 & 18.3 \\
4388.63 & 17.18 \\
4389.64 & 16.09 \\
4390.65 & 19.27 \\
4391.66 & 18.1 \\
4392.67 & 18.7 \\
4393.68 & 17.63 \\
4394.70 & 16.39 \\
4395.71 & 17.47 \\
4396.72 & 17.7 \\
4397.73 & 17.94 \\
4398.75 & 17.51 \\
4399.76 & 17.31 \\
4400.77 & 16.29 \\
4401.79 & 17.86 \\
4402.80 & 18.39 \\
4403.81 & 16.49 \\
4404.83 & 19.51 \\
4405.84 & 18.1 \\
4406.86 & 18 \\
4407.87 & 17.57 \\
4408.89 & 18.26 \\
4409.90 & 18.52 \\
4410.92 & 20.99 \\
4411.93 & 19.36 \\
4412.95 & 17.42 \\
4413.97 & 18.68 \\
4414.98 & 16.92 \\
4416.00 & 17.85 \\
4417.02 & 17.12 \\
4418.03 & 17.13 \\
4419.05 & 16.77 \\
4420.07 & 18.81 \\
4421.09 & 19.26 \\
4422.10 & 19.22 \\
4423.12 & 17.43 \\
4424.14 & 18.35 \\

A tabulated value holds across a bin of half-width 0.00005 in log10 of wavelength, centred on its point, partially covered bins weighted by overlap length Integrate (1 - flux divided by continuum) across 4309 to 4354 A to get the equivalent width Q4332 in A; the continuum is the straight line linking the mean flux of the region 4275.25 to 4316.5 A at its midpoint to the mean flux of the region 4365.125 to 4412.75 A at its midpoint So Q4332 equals -4.4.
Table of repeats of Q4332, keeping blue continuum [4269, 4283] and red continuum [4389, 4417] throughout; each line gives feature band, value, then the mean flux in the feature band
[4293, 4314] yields 1.1 A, 18.1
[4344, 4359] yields 1.5 A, 16.6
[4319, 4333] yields 1.1 A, 17.3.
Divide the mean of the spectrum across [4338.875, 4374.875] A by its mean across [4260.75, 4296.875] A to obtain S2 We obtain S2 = 1.1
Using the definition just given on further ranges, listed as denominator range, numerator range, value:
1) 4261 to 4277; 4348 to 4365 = 0.88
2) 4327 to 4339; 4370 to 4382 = 1.11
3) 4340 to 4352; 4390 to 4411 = 0.72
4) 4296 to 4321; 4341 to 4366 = 1.02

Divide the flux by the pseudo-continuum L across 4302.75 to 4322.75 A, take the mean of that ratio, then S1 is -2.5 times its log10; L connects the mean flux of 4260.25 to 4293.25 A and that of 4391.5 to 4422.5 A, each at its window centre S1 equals 0.06 mag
